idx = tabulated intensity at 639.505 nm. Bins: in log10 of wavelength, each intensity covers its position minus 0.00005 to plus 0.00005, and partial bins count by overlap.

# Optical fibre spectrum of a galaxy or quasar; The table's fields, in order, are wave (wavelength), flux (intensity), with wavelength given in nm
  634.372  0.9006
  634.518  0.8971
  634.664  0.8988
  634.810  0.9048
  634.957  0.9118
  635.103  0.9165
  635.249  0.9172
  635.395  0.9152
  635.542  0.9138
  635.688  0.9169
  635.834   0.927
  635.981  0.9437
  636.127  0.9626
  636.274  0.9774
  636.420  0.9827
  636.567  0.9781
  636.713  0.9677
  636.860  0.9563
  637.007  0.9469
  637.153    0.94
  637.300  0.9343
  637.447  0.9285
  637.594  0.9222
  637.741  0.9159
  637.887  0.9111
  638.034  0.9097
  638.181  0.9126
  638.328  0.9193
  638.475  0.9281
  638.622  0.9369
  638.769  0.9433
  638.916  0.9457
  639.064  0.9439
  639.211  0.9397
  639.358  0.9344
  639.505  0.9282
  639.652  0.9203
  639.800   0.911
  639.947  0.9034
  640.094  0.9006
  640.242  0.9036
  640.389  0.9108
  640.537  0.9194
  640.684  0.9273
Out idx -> 0.9282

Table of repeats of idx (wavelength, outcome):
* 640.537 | 0.9194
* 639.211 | 0.9397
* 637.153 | 0.94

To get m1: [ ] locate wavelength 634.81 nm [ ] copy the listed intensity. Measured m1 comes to 0.9048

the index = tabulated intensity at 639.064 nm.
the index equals 0.9439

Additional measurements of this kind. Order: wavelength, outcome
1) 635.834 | 0.927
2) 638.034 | 0.9097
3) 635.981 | 0.9437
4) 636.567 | 0.9781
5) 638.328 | 0.9193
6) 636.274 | 0.9774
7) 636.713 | 0.9677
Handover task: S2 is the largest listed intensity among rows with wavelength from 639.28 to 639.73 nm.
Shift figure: 0.9344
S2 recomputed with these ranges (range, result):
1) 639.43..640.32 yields 0.9282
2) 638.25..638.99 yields 0.9457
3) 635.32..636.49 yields 0.9827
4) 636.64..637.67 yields 0.9677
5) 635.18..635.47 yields 0.9172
